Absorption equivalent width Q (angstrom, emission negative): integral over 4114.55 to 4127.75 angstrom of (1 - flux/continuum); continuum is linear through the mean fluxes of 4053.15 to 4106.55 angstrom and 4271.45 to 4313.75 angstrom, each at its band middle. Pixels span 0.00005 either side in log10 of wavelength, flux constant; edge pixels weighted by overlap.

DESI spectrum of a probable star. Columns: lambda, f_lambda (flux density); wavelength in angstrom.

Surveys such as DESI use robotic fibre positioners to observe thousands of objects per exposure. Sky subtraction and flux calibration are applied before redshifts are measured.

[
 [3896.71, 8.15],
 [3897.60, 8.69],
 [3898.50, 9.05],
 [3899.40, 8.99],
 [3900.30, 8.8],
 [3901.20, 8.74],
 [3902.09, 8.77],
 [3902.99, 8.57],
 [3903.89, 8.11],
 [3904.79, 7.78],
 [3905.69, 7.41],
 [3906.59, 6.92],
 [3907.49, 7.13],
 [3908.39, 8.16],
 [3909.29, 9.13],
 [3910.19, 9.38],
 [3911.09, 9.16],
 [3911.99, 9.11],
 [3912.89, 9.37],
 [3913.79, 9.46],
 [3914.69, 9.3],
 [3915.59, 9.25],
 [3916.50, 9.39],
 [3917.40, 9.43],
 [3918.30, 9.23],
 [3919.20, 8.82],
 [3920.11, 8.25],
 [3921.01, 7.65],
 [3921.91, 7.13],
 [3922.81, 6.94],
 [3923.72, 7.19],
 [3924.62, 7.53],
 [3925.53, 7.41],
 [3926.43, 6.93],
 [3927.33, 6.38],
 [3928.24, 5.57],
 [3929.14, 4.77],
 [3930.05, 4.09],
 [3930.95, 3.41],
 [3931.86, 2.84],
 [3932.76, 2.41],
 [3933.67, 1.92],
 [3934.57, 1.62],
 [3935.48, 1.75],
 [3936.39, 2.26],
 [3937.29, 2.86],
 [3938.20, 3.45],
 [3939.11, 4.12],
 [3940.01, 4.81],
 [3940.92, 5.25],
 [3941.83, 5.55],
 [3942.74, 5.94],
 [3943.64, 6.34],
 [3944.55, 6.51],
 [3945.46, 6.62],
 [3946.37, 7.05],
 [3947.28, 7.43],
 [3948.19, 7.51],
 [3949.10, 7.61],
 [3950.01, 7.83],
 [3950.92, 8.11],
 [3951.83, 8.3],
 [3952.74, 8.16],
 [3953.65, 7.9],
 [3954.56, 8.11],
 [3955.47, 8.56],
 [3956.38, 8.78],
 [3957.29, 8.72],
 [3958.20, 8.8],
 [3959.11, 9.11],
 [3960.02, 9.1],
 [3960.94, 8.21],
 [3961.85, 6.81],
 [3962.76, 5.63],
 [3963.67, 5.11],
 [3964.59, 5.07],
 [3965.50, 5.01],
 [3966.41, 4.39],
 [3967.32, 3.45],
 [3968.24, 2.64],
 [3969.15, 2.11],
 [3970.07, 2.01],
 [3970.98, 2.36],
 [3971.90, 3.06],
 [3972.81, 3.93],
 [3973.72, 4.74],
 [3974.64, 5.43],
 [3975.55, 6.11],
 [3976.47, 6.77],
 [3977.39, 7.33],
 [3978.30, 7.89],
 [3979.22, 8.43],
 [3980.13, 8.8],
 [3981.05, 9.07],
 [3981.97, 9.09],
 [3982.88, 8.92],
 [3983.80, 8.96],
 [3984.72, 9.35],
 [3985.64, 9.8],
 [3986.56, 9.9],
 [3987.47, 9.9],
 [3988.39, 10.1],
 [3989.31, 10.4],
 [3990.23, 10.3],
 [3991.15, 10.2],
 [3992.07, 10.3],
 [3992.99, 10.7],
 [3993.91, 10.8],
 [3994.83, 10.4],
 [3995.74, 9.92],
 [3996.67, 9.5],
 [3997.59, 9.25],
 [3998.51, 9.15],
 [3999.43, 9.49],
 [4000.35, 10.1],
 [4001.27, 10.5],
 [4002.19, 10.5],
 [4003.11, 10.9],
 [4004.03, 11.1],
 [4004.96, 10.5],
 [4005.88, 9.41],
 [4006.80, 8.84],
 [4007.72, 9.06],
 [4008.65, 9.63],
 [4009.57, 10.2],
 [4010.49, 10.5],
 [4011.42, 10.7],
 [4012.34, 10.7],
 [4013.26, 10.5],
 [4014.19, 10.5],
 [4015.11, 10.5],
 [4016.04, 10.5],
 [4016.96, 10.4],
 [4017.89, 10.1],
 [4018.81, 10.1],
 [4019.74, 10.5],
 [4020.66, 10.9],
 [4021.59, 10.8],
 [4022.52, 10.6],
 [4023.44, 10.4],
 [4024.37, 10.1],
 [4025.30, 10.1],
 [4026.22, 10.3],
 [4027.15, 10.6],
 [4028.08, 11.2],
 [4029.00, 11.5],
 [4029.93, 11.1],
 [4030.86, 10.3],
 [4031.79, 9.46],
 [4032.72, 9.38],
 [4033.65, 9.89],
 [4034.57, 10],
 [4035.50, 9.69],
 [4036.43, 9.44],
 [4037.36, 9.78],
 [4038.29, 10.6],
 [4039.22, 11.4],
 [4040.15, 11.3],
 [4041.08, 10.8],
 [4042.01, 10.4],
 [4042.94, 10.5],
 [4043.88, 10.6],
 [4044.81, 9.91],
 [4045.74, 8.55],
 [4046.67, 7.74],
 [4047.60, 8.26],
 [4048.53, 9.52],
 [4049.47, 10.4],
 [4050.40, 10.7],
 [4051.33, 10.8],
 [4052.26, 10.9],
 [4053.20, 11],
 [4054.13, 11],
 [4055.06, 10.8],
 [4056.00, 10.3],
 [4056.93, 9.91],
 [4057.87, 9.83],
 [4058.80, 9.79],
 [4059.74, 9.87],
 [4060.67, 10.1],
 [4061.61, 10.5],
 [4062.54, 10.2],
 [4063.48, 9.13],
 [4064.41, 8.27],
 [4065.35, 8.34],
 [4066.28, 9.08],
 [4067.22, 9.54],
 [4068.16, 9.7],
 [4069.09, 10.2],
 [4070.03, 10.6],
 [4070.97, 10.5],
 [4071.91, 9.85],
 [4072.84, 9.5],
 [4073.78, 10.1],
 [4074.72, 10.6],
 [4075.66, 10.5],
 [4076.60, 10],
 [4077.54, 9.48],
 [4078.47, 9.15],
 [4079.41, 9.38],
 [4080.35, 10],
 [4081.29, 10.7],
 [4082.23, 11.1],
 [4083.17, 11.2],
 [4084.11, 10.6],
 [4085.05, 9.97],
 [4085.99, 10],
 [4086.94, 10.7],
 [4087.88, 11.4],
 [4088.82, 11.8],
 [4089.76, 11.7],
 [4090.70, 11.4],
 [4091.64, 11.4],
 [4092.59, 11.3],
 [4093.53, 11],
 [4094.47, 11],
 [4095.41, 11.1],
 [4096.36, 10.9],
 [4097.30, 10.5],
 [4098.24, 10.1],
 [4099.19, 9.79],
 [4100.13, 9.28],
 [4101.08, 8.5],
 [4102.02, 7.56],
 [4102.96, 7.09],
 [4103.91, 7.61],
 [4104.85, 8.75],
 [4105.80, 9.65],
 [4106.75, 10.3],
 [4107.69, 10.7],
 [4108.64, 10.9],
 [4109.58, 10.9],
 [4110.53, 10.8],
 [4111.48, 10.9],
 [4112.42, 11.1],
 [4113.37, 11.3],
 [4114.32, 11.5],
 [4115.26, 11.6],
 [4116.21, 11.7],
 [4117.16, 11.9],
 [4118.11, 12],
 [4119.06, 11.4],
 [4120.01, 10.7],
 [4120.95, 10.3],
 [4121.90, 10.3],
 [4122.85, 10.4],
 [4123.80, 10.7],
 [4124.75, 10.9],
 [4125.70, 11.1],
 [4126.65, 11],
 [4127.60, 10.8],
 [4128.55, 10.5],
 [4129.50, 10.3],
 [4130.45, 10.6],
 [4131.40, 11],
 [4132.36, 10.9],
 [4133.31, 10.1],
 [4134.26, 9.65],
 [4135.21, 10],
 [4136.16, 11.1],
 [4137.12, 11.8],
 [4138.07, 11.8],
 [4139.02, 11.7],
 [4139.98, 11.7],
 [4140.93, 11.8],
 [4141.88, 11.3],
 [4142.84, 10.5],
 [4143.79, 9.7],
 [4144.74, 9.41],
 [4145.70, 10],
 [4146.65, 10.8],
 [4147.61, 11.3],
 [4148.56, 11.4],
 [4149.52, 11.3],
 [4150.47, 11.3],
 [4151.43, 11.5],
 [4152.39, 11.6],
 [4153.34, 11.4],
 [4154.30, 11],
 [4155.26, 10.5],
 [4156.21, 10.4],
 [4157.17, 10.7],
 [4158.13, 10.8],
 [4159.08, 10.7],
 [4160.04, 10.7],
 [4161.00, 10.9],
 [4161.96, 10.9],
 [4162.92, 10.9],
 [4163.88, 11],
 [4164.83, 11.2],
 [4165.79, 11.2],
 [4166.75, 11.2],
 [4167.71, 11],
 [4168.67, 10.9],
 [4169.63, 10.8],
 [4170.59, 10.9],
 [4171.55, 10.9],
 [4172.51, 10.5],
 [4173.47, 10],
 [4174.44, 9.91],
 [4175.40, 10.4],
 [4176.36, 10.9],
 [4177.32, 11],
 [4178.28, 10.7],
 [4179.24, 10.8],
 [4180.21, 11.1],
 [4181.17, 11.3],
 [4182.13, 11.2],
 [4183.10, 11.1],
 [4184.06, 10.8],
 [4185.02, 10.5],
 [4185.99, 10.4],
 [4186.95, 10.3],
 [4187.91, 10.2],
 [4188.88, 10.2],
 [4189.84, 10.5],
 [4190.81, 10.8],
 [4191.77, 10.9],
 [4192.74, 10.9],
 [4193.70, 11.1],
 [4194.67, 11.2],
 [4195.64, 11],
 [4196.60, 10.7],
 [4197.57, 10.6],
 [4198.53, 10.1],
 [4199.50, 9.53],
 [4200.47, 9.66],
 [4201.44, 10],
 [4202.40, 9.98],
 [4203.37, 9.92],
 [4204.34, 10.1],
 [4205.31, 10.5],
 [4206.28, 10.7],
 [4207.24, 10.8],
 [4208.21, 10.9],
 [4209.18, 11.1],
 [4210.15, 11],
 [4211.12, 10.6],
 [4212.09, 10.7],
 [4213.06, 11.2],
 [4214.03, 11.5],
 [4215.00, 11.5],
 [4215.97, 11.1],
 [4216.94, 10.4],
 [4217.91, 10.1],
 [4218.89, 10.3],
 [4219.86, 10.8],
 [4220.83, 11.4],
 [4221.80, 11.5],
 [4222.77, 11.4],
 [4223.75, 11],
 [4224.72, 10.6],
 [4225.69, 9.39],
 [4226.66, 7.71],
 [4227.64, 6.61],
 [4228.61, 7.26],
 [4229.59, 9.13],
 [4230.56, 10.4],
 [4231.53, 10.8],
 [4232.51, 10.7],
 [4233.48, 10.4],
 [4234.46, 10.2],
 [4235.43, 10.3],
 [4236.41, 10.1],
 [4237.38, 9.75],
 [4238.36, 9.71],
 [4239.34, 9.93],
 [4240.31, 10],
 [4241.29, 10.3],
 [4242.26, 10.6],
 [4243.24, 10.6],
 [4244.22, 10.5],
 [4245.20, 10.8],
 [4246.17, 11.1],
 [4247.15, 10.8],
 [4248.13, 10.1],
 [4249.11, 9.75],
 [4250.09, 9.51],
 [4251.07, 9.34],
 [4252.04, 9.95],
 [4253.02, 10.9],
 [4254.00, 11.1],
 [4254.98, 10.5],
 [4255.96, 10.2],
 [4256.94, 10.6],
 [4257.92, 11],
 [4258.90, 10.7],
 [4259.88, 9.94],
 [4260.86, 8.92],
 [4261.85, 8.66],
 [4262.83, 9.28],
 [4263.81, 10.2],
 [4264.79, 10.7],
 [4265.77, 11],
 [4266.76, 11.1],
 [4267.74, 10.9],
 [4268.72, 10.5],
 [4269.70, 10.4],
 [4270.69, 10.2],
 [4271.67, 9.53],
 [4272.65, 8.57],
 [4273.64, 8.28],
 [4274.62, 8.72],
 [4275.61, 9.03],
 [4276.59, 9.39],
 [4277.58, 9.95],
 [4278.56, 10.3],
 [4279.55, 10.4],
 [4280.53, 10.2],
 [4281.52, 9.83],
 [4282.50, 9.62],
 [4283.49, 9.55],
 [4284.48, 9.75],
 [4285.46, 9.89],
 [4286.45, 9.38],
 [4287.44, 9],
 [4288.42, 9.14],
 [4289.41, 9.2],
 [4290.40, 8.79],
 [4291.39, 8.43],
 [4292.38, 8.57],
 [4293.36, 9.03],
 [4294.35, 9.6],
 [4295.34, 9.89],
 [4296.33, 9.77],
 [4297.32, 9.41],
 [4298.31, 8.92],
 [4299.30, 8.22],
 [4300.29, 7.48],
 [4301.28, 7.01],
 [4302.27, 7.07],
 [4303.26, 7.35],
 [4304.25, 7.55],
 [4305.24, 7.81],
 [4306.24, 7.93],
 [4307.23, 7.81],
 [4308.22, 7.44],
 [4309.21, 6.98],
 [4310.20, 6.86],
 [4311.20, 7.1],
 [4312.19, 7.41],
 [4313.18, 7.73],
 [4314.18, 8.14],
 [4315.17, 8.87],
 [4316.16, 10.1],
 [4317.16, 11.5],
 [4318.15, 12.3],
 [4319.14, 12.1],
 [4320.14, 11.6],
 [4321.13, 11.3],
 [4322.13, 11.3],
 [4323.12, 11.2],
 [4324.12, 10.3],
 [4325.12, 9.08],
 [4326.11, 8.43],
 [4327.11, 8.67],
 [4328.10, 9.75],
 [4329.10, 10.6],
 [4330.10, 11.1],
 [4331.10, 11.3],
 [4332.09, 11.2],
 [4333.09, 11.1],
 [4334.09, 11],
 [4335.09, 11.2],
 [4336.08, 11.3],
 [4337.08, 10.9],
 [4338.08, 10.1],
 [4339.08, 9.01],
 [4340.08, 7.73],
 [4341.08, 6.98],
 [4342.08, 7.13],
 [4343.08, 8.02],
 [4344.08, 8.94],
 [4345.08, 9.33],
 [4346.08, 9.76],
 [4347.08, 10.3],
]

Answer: -1.73 angstrom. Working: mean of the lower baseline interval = 10.1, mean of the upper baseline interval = 8.69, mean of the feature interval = 11.1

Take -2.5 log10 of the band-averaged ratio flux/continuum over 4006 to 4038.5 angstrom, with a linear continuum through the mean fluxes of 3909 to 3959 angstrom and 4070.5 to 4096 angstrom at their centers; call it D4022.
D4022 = -0.14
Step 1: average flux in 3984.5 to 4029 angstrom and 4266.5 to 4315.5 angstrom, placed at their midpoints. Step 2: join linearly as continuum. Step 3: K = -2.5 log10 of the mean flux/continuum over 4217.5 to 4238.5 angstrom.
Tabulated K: -0.09 mag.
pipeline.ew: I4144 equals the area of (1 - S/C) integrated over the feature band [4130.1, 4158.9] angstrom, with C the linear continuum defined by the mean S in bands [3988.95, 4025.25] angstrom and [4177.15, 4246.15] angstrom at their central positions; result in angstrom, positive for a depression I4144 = -1.5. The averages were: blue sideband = 10.2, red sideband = 10.4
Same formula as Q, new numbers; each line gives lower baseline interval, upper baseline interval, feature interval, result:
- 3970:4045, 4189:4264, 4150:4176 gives -2.0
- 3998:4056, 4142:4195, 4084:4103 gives 0.2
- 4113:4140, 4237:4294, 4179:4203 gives -0.3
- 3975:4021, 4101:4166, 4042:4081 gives 1.2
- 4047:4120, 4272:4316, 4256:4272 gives -2.4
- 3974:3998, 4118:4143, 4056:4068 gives 0.6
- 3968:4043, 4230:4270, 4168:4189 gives -1.4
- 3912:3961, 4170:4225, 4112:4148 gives -4.7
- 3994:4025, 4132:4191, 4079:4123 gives 0.2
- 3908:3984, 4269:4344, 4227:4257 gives -4.2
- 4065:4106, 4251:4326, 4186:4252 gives -4.6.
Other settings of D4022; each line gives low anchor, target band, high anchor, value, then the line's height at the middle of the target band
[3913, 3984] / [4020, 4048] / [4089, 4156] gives -0.20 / 8.48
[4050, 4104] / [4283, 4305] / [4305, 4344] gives 0.10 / 9.58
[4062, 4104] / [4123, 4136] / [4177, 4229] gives -0.04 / 10.2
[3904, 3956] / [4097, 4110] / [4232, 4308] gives -0.15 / 8.2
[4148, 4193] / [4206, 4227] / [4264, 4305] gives -0.05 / 10.2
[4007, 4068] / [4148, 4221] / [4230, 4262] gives -0.06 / 10.2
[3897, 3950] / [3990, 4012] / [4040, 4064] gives -0.15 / 8.79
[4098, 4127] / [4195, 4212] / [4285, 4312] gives -0.12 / 9.37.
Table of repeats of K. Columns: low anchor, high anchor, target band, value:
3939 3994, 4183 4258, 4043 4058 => -0.212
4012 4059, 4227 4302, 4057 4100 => -0.008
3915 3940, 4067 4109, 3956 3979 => 0.178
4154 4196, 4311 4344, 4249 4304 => 0.072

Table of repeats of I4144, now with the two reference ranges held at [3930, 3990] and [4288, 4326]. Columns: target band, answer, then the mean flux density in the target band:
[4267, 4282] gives -1.8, 9.77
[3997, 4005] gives -4.3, 10.1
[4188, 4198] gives -3.3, 10.8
